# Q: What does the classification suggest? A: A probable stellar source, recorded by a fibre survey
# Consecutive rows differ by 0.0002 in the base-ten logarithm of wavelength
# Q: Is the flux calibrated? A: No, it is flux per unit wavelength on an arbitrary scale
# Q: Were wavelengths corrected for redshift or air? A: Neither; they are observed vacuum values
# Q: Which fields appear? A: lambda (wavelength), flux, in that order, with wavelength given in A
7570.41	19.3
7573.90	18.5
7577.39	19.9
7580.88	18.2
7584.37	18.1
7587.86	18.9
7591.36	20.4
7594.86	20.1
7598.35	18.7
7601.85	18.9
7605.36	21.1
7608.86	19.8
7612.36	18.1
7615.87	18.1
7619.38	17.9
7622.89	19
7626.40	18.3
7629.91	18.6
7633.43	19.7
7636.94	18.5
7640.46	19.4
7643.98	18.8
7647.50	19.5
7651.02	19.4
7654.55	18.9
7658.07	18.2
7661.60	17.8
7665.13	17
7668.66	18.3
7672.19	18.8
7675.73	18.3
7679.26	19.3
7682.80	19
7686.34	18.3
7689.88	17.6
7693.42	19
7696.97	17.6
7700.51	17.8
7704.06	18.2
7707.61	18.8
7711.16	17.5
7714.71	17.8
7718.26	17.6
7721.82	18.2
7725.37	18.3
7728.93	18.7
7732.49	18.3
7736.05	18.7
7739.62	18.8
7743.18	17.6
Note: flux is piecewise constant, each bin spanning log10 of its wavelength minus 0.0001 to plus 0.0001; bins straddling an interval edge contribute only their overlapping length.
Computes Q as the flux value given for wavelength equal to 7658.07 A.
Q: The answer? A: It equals 18.2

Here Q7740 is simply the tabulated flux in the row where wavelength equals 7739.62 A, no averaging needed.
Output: 18.8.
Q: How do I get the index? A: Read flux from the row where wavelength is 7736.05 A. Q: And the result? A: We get 18.7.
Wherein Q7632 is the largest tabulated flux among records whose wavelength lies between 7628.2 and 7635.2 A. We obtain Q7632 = 19.7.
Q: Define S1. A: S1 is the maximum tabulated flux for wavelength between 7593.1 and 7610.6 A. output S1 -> 21.1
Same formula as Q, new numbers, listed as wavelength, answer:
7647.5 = 19.5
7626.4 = 18.3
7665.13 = 17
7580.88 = 18.2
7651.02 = 19.4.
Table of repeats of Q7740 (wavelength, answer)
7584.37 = 18.1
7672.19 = 18.8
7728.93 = 18.7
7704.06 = 18.2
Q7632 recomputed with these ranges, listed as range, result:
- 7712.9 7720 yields 17.8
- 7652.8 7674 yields 18.9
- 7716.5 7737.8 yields 18.7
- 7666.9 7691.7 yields 19.3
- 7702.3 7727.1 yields 18.8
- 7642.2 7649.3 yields 19.5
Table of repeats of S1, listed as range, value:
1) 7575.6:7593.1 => 20.4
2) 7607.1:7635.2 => 19.8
